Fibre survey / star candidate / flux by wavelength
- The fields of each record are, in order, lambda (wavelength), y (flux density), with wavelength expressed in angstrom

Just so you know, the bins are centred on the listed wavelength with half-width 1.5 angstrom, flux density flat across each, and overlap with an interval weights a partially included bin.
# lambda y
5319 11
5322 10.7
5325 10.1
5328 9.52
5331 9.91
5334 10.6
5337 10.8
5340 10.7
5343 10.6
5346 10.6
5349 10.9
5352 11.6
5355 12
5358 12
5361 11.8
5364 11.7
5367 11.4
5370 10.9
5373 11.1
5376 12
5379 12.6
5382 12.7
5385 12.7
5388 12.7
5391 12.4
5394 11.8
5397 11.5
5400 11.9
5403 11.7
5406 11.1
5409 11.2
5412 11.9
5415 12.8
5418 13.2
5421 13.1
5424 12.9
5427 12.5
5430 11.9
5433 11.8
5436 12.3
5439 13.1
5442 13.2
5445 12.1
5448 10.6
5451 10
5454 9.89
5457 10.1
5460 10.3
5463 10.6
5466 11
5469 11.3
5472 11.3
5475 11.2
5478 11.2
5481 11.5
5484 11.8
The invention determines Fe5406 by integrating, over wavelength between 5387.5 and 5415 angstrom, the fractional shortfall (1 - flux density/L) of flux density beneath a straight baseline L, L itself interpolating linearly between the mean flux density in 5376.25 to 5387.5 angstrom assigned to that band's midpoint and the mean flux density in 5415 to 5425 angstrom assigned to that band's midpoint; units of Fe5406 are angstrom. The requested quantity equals 2.1 angstrom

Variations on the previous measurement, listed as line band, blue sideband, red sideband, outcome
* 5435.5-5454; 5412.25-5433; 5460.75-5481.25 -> 0.37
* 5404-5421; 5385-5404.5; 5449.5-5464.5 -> -0.91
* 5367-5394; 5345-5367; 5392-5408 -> -1.17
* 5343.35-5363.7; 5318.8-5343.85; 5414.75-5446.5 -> -1.01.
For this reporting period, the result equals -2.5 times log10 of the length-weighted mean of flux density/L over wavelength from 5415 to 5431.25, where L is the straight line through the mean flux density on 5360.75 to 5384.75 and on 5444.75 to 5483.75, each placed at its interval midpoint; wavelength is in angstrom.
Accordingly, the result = -0.13 mag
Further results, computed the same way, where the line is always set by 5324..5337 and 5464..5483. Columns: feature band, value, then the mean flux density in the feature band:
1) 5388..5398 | -0.137 mag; 12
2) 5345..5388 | -0.133 mag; 11.8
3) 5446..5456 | 0.083 mag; 10.3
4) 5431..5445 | -0.144 mag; 12.5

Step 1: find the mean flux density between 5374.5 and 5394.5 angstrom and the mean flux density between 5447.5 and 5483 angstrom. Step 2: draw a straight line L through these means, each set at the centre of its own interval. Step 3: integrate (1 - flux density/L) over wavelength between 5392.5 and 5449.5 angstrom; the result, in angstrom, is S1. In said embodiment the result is -2.3 angstrom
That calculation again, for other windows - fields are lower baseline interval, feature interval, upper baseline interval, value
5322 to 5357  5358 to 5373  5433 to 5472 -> -0.9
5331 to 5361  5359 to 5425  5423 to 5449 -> -2.0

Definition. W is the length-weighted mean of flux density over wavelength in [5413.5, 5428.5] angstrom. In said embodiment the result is 12.9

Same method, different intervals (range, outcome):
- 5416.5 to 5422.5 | 13.1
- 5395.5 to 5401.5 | 11.7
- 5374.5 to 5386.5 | 12.5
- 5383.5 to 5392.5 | 12.6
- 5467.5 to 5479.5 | 11.2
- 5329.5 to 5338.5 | 10.4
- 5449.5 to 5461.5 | 10.1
